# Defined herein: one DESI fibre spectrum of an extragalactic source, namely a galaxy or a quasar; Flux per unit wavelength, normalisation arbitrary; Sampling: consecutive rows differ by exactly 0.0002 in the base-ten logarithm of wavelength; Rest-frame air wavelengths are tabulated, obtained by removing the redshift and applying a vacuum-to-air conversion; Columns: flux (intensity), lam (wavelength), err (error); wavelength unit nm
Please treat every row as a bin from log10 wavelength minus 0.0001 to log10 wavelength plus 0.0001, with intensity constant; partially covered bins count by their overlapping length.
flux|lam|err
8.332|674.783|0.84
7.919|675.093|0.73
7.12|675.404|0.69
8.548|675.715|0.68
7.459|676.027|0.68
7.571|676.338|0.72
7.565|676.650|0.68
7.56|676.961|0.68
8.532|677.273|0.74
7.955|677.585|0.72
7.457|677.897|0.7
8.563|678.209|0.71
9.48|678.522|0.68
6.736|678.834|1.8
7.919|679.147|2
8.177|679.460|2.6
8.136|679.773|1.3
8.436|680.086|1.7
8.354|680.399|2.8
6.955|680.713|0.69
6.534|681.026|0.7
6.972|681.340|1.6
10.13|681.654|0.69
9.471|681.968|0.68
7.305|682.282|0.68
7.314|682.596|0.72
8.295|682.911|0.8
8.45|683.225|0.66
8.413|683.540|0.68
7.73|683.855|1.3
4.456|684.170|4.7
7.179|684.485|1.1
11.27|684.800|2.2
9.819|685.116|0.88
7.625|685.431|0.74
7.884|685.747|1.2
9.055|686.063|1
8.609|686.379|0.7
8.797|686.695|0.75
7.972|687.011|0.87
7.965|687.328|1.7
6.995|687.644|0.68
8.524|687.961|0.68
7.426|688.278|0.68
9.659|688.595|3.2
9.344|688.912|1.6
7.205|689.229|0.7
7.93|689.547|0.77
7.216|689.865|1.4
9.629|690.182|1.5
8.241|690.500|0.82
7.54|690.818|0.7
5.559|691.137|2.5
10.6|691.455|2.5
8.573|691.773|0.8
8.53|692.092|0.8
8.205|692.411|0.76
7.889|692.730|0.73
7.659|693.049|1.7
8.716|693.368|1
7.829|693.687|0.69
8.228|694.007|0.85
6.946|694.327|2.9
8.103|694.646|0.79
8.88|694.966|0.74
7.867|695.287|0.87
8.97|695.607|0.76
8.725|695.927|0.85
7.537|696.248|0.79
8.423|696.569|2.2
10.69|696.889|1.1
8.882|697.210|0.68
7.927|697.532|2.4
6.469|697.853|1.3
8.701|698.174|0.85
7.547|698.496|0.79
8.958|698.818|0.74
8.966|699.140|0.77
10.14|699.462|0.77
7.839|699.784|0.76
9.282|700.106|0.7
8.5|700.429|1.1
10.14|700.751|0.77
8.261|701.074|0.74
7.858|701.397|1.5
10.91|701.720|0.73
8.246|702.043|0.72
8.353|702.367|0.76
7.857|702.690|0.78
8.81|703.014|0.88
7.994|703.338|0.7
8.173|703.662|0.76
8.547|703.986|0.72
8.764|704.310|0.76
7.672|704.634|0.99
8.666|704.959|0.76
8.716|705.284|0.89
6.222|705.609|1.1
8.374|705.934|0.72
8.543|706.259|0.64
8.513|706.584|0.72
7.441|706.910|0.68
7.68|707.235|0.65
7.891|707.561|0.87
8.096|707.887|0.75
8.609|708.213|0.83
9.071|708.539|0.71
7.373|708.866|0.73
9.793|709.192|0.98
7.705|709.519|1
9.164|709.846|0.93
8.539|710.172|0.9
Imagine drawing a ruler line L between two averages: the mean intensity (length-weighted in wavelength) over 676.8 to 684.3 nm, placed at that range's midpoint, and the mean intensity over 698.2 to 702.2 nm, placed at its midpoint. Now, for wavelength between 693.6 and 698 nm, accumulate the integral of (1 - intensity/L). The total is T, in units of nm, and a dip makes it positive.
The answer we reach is 0.20 nm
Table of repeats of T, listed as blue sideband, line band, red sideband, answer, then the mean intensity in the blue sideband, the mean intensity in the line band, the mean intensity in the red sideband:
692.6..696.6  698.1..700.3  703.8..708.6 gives -0.17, 8.13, 8.77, 8.17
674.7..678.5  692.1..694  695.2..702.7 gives 0.08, 7.93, 8.11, 8.65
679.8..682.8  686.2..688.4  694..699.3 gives 0.01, 7.95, 8.06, 8.35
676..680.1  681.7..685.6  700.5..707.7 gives -0.06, 7.97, 8.17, 8.35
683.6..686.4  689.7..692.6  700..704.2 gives 0.04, 8.17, 8.23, 8.68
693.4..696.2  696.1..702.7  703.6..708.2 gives -0.41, 8.19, 8.66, 8.11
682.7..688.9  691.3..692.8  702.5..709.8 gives -0.10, 8.24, 8.8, 8.22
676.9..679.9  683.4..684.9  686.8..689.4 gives 0.08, 8.07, 7.67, 8.15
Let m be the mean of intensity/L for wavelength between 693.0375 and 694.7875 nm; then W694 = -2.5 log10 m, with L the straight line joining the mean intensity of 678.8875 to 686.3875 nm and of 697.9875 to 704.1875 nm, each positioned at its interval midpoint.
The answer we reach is 0.07 mag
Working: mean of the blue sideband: 8.07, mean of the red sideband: 8.68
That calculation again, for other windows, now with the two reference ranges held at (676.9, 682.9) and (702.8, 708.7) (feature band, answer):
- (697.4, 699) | 0.03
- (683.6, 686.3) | -0.01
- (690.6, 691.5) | 0.07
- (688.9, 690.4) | -0.01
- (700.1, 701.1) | -0.12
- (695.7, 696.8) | -0.04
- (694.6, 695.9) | -0.05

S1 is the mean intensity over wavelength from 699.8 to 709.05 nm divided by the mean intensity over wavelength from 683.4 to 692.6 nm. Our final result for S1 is 1.0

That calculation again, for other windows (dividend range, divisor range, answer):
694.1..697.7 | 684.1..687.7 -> 1.02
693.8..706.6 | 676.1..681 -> 1.07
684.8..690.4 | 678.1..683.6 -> 1.04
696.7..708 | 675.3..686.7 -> 1.05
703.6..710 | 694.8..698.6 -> 0.98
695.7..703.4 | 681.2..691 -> 1.05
